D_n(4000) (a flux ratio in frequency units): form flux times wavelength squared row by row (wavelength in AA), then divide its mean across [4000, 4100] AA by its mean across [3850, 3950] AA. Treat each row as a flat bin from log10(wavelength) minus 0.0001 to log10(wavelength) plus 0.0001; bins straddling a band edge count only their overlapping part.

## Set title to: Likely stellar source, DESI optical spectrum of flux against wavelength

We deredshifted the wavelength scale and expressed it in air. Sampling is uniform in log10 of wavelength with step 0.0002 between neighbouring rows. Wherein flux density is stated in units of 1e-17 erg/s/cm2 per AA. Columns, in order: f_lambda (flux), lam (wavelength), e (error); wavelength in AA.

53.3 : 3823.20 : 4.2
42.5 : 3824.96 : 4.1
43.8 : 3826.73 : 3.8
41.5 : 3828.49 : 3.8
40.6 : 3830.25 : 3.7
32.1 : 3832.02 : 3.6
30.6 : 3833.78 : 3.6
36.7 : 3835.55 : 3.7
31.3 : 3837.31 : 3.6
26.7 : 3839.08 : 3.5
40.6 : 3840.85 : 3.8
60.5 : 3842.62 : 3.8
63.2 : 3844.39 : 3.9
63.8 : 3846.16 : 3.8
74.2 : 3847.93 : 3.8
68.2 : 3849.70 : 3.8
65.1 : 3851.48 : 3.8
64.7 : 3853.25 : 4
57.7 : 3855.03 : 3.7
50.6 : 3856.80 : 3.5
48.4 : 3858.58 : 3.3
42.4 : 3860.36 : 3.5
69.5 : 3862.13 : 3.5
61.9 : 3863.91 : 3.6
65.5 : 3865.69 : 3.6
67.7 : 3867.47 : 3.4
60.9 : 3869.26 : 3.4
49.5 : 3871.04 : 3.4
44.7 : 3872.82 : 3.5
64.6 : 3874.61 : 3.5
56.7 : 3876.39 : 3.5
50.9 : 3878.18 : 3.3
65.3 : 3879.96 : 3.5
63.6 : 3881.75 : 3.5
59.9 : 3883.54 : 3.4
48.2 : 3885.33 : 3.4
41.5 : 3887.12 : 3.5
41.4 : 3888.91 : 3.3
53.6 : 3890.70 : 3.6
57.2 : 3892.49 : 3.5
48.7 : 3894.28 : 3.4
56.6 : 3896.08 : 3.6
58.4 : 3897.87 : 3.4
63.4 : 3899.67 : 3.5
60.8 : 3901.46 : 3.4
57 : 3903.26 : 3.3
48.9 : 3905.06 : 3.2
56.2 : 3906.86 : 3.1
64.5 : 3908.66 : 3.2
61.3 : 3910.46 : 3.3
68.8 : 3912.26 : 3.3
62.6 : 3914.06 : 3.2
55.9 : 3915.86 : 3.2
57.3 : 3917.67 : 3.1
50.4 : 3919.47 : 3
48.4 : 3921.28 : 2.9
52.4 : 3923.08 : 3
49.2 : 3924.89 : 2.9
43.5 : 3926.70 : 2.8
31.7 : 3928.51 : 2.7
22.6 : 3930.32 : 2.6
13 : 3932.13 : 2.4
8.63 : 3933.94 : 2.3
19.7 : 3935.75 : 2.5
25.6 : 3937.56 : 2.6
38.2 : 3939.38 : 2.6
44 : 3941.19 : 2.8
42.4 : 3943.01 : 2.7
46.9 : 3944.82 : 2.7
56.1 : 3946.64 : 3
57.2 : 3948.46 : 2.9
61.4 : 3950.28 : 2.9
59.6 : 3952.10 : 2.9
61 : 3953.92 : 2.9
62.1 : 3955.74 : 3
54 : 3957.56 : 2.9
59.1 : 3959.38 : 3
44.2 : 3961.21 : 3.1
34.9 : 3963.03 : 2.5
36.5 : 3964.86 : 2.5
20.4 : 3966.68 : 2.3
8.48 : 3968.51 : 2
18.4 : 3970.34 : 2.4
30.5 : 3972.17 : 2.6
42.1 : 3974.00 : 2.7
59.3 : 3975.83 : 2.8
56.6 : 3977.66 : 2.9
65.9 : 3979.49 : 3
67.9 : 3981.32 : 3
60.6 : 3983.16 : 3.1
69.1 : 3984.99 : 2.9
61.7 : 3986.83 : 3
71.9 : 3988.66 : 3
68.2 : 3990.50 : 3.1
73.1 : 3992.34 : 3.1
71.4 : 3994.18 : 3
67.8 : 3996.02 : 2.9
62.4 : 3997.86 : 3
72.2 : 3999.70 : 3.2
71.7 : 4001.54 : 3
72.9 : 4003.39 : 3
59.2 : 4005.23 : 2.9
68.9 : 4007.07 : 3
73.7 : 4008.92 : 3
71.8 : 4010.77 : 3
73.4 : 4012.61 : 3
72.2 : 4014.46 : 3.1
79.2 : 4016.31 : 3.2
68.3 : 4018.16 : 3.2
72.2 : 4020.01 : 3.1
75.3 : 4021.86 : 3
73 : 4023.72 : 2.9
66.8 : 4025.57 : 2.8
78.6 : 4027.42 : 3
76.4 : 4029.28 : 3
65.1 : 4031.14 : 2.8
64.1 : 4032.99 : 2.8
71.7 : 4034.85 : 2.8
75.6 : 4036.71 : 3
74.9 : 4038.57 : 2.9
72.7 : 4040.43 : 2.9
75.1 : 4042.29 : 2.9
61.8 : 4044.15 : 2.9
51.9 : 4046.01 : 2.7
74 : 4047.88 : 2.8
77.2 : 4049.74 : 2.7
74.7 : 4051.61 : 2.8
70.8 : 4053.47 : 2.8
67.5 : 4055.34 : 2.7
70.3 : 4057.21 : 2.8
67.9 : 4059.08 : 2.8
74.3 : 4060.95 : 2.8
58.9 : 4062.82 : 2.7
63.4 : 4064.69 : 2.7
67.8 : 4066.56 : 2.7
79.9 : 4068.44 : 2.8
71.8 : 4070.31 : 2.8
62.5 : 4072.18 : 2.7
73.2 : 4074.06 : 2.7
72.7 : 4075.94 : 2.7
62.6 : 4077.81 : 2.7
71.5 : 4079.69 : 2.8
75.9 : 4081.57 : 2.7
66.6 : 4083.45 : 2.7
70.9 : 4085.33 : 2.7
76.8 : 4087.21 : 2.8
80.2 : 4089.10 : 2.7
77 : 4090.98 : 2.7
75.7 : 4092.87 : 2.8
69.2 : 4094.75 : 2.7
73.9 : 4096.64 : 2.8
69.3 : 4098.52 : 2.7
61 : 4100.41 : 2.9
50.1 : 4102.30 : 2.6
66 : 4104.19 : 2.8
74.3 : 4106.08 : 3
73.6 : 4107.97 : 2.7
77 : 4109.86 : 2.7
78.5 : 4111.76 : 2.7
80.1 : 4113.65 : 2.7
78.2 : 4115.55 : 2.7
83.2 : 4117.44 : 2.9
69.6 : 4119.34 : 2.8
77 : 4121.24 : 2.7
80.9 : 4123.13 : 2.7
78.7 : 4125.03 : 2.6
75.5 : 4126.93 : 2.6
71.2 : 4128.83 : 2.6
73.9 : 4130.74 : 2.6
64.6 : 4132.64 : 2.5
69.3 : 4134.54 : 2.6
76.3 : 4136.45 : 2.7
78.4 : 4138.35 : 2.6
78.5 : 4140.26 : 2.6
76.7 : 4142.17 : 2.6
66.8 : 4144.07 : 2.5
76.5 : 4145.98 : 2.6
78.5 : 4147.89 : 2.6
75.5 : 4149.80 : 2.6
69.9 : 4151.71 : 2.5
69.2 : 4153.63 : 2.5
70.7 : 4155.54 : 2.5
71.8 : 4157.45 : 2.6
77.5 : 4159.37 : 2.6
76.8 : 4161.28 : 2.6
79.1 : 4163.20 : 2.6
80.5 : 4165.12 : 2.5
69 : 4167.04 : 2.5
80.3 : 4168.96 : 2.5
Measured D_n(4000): 1.49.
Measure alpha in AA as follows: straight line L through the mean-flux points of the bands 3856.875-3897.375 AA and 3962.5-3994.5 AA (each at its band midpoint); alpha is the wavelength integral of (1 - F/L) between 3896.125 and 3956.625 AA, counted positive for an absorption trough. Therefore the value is 4.9 AA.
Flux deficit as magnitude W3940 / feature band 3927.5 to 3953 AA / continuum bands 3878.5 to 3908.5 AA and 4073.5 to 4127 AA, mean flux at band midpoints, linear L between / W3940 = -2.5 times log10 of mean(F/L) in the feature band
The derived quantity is 0.50 mag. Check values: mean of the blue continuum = 55.2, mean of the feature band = 37.7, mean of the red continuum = 73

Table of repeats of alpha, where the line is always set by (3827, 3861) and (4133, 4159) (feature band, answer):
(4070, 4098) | -1.38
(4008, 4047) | -4.32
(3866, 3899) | -1.75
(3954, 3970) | 5.02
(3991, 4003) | -1.60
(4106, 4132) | -1.85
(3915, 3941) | 8.78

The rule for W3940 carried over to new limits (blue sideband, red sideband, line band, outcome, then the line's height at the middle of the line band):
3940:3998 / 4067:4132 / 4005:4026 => -0.19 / 59.9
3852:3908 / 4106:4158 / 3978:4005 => -0.06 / 64.4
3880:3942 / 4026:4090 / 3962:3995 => 0.16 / 58.5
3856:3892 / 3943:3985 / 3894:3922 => -0.10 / 52.8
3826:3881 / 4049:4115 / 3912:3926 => 0.06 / 58.1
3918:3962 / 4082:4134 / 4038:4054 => -0.13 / 62.3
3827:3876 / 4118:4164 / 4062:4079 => 0.01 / 69.1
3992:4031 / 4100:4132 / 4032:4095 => 0.03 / 72.4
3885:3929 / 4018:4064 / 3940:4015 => 0.11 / 62.5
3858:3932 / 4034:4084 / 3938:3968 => 0.24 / 59.6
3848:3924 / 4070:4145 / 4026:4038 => -0.07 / 67.4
